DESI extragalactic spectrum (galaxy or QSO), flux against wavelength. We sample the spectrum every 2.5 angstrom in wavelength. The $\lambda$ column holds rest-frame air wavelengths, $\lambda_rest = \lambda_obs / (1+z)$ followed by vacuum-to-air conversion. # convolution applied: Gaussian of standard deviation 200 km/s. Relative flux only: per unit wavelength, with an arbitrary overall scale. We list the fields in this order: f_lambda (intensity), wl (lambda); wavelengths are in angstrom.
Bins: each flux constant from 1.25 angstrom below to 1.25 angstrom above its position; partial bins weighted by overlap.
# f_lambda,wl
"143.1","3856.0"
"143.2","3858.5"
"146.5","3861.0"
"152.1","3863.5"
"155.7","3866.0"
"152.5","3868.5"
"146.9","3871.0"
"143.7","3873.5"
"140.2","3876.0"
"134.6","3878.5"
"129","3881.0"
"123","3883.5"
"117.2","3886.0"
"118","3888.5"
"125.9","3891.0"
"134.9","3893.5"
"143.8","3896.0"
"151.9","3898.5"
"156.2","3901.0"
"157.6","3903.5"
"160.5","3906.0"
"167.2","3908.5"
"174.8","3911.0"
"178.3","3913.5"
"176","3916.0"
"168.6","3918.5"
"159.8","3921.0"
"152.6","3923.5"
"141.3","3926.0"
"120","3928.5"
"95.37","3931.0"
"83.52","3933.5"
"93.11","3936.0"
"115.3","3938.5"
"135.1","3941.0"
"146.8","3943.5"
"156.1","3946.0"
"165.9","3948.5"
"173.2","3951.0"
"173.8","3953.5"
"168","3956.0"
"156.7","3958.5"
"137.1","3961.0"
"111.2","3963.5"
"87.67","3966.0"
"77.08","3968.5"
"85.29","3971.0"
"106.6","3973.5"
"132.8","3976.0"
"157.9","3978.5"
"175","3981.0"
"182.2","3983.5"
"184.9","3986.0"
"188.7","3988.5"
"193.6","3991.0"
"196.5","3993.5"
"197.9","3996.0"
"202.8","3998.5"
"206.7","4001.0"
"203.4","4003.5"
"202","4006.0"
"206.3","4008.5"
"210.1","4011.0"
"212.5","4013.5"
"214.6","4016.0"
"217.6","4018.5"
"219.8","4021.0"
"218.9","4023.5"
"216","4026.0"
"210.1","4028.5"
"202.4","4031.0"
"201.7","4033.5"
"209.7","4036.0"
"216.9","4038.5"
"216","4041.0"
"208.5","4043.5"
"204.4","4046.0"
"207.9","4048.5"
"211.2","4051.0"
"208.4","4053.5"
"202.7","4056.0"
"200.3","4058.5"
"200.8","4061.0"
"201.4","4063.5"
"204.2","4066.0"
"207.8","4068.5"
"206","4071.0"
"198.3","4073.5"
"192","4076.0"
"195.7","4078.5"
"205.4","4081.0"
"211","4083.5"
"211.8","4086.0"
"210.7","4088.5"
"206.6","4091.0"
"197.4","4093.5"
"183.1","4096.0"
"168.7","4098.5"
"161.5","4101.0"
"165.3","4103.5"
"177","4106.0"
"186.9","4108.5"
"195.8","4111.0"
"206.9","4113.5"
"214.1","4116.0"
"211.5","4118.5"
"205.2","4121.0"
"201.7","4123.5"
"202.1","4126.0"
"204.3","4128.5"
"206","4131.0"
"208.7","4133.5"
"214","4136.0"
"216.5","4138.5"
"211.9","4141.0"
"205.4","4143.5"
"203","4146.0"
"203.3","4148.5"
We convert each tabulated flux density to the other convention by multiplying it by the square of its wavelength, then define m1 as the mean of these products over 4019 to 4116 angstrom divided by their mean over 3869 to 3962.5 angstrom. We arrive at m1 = 1.51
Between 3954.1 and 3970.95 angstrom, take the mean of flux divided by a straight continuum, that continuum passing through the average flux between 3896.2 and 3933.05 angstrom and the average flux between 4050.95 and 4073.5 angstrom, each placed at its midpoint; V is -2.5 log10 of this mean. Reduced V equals 0.35 mag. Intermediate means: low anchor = 152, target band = 122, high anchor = 204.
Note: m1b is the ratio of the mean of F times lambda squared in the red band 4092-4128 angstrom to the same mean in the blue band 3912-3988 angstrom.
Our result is 1.5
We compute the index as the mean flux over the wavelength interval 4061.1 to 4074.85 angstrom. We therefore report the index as 203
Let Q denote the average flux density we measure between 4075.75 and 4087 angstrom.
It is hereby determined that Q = 204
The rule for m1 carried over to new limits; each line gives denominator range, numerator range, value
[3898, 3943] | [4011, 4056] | 1.56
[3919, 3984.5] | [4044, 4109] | 1.56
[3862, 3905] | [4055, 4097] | 1.59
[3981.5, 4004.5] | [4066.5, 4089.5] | 1.10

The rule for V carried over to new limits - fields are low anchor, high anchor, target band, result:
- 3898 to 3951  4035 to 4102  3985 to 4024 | -0.156 mag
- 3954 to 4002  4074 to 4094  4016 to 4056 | -0.164 mag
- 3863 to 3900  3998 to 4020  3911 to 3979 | 0.253 mag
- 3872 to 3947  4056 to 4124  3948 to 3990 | 0.101 mag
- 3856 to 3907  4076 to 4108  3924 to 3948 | 0.247 mag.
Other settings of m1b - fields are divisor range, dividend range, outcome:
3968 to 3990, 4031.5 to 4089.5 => 1.46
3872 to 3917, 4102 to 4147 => 1.55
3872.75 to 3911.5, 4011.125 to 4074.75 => 1.59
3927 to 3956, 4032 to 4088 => 1.62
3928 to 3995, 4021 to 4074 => 1.53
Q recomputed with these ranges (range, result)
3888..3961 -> 147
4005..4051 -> 211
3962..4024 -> 175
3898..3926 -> 163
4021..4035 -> 211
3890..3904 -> 145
